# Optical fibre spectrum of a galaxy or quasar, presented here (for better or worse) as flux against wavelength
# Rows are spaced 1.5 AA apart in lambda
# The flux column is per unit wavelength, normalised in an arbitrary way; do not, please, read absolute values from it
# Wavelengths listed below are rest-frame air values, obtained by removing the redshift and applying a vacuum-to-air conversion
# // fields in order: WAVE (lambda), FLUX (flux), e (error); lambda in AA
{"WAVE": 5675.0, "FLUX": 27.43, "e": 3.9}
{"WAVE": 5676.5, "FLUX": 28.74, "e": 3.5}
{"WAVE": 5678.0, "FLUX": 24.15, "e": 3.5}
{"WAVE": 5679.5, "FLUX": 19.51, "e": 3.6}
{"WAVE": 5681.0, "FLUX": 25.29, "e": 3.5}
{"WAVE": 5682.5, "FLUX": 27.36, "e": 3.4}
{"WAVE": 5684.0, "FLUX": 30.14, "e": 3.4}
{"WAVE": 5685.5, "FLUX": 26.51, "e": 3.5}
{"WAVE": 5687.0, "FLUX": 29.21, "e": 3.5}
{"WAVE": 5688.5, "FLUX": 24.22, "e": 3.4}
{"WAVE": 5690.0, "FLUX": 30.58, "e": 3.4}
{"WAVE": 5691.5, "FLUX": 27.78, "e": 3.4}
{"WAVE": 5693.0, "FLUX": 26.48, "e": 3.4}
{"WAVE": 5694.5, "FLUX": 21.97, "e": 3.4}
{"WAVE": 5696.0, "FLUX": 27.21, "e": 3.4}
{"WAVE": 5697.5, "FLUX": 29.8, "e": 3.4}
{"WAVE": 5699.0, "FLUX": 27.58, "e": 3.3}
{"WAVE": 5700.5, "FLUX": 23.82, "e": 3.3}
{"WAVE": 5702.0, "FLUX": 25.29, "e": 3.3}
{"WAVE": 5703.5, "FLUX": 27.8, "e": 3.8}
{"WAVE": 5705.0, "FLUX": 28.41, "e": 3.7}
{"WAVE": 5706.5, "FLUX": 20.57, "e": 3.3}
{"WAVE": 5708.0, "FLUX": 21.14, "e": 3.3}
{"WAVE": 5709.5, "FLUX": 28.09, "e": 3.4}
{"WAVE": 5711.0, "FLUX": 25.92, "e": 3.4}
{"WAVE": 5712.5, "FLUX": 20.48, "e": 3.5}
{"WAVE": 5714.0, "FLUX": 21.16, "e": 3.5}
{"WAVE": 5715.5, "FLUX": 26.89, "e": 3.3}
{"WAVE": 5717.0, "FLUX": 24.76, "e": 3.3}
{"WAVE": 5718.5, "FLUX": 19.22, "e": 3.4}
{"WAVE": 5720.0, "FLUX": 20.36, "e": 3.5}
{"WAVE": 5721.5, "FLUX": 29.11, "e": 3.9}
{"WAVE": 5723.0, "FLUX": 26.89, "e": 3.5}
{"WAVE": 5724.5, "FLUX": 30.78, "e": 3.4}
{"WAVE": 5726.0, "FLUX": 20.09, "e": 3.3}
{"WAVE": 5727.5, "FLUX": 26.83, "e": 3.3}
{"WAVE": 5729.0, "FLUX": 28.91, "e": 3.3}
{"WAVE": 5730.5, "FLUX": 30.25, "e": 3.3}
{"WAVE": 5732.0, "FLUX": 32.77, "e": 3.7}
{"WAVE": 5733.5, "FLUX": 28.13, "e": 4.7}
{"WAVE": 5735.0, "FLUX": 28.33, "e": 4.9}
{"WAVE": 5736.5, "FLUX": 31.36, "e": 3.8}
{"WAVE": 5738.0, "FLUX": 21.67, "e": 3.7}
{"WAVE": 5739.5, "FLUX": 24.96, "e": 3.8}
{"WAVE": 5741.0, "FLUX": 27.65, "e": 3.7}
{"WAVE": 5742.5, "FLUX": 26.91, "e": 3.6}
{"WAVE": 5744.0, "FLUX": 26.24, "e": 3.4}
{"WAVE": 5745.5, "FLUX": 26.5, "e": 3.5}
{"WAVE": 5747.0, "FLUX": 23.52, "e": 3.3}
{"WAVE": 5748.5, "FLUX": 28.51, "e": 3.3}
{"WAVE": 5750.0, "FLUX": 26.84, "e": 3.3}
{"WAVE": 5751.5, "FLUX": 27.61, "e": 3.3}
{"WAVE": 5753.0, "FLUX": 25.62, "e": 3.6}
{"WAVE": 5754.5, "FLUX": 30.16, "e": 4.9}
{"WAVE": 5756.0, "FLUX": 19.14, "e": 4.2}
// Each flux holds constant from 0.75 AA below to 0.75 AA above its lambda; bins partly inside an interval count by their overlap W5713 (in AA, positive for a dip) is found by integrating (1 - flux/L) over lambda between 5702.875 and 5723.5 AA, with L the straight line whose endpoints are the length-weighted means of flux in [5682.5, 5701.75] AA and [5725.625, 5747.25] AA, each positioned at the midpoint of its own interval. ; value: 2.1 AA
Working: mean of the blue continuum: 27.1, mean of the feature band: 24.3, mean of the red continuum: 27.1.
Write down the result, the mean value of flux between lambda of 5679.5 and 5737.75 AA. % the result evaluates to 26.2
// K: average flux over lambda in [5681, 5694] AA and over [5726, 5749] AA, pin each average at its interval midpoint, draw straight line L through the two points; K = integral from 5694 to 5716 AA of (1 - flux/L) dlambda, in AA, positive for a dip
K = 1.9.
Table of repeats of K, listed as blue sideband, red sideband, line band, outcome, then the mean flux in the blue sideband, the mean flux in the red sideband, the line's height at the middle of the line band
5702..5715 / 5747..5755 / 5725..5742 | -0.88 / 24.3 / 27.3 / 26.1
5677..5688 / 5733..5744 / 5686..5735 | 0.80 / 26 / 26.9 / 26.5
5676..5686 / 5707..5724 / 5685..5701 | -1.04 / 25.9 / 24.1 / 25.2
